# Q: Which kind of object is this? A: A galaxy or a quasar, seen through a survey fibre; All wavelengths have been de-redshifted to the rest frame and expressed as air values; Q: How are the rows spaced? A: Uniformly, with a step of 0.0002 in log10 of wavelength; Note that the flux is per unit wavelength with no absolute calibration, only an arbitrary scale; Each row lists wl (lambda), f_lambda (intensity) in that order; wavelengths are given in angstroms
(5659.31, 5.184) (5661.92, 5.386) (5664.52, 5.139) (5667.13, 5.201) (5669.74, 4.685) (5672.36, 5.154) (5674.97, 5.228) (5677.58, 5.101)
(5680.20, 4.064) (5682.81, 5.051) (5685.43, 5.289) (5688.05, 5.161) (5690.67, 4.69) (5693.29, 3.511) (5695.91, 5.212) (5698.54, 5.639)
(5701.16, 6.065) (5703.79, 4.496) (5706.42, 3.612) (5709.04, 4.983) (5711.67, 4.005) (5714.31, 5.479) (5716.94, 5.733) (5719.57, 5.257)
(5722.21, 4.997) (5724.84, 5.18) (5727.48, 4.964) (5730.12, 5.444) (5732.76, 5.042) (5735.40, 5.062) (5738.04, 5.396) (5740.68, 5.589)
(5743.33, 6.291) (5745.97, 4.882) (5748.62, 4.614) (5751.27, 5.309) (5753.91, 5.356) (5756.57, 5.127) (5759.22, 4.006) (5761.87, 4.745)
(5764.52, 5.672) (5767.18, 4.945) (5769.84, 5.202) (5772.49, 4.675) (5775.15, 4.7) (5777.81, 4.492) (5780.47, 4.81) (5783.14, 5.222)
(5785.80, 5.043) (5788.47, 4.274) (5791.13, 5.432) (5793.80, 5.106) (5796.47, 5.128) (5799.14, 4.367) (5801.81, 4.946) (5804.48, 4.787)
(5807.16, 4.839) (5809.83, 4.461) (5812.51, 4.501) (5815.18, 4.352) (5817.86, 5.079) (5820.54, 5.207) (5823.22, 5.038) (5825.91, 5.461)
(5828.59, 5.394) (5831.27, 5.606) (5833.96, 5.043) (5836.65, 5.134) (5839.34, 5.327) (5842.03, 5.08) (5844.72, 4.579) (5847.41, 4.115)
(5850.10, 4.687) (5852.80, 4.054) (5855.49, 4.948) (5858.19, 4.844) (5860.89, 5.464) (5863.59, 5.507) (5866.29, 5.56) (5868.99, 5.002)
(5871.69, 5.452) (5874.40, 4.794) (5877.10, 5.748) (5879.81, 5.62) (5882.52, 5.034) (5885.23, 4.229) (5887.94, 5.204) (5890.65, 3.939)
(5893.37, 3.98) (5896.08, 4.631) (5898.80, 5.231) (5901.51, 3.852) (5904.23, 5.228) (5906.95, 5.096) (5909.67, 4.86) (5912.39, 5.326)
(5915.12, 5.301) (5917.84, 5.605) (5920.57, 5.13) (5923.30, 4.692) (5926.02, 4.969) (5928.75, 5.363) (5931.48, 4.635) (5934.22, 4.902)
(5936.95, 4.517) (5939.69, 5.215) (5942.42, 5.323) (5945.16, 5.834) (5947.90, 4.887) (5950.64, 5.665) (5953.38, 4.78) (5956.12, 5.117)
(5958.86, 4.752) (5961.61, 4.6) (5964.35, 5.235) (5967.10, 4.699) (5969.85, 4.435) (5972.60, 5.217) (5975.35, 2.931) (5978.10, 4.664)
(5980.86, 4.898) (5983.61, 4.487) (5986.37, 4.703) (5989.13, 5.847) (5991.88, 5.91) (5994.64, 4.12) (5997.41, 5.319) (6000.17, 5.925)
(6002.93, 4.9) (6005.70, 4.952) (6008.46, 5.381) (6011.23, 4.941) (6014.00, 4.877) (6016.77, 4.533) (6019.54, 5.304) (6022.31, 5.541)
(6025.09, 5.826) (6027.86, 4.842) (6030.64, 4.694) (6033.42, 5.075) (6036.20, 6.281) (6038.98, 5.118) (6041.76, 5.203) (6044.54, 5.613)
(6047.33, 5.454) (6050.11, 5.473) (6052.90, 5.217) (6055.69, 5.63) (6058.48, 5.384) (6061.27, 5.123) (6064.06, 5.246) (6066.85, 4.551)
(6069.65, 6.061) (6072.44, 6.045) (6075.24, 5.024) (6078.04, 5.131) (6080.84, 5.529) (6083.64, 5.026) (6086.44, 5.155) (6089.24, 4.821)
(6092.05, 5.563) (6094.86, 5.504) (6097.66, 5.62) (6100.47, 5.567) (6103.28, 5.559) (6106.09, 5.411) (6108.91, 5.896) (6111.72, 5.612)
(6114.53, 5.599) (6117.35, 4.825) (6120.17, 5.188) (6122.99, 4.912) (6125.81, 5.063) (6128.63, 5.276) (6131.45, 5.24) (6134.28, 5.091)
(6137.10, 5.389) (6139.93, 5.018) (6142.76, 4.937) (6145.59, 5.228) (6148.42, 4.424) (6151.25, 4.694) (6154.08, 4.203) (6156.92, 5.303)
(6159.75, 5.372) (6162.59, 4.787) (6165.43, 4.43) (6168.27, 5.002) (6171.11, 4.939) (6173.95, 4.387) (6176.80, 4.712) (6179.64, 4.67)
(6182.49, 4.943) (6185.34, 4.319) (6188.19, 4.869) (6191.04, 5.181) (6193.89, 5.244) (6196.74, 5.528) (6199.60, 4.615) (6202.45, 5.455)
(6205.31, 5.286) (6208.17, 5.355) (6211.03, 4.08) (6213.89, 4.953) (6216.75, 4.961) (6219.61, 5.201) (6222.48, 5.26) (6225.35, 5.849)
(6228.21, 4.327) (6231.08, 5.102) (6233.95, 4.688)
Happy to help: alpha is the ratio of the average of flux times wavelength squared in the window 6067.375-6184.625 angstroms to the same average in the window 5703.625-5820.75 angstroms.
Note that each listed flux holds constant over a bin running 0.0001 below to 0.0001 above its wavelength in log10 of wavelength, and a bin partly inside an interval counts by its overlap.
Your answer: 1.17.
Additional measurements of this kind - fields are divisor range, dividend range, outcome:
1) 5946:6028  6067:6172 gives 1.09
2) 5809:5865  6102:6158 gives 1.14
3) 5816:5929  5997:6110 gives 1.13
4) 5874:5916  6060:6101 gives 1.16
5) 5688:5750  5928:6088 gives 1.12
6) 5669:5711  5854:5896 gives 1.10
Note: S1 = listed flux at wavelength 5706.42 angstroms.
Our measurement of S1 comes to 3.612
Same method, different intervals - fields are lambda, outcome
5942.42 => 5.323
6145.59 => 5.228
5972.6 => 5.217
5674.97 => 5.228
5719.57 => 5.257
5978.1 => 4.664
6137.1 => 5.389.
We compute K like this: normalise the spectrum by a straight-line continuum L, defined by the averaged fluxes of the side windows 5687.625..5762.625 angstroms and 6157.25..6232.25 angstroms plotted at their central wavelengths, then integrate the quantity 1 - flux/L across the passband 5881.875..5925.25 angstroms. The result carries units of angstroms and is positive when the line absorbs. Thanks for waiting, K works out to 1.48 angstroms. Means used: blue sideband 5.03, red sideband 4.96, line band 4.83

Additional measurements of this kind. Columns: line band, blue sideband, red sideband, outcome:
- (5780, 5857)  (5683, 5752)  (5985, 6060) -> 3.5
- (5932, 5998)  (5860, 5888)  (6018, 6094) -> 4.7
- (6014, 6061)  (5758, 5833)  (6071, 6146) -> -0.8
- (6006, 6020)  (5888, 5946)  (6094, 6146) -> 0.4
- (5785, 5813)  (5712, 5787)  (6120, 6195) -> 1.5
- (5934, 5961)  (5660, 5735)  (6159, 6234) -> -0.7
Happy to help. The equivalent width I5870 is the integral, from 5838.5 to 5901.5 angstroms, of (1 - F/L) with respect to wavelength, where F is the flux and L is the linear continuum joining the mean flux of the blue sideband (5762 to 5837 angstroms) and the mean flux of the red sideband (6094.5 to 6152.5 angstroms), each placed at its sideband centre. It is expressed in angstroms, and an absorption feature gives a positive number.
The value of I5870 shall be 1.6 angstroms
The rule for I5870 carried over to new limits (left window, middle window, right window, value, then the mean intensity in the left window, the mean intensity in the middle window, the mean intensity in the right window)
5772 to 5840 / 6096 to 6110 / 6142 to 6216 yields -2.03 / 4.94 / 5.6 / 4.88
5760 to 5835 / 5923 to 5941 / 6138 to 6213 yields 0.04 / 4.94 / 4.91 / 4.89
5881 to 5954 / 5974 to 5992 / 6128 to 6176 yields 0.86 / 4.95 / 4.7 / 4.92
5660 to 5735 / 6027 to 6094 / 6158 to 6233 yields -4.61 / 4.99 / 5.31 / 4.96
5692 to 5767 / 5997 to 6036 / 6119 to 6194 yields -1.73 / 5.06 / 5.18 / 4.91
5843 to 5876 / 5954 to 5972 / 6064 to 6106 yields 1.07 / 4.93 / 4.82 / 5.37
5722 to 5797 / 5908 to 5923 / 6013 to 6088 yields -0.05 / 5.06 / 5.2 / 5.3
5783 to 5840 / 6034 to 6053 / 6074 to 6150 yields -1.09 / 4.98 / 5.48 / 5.24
